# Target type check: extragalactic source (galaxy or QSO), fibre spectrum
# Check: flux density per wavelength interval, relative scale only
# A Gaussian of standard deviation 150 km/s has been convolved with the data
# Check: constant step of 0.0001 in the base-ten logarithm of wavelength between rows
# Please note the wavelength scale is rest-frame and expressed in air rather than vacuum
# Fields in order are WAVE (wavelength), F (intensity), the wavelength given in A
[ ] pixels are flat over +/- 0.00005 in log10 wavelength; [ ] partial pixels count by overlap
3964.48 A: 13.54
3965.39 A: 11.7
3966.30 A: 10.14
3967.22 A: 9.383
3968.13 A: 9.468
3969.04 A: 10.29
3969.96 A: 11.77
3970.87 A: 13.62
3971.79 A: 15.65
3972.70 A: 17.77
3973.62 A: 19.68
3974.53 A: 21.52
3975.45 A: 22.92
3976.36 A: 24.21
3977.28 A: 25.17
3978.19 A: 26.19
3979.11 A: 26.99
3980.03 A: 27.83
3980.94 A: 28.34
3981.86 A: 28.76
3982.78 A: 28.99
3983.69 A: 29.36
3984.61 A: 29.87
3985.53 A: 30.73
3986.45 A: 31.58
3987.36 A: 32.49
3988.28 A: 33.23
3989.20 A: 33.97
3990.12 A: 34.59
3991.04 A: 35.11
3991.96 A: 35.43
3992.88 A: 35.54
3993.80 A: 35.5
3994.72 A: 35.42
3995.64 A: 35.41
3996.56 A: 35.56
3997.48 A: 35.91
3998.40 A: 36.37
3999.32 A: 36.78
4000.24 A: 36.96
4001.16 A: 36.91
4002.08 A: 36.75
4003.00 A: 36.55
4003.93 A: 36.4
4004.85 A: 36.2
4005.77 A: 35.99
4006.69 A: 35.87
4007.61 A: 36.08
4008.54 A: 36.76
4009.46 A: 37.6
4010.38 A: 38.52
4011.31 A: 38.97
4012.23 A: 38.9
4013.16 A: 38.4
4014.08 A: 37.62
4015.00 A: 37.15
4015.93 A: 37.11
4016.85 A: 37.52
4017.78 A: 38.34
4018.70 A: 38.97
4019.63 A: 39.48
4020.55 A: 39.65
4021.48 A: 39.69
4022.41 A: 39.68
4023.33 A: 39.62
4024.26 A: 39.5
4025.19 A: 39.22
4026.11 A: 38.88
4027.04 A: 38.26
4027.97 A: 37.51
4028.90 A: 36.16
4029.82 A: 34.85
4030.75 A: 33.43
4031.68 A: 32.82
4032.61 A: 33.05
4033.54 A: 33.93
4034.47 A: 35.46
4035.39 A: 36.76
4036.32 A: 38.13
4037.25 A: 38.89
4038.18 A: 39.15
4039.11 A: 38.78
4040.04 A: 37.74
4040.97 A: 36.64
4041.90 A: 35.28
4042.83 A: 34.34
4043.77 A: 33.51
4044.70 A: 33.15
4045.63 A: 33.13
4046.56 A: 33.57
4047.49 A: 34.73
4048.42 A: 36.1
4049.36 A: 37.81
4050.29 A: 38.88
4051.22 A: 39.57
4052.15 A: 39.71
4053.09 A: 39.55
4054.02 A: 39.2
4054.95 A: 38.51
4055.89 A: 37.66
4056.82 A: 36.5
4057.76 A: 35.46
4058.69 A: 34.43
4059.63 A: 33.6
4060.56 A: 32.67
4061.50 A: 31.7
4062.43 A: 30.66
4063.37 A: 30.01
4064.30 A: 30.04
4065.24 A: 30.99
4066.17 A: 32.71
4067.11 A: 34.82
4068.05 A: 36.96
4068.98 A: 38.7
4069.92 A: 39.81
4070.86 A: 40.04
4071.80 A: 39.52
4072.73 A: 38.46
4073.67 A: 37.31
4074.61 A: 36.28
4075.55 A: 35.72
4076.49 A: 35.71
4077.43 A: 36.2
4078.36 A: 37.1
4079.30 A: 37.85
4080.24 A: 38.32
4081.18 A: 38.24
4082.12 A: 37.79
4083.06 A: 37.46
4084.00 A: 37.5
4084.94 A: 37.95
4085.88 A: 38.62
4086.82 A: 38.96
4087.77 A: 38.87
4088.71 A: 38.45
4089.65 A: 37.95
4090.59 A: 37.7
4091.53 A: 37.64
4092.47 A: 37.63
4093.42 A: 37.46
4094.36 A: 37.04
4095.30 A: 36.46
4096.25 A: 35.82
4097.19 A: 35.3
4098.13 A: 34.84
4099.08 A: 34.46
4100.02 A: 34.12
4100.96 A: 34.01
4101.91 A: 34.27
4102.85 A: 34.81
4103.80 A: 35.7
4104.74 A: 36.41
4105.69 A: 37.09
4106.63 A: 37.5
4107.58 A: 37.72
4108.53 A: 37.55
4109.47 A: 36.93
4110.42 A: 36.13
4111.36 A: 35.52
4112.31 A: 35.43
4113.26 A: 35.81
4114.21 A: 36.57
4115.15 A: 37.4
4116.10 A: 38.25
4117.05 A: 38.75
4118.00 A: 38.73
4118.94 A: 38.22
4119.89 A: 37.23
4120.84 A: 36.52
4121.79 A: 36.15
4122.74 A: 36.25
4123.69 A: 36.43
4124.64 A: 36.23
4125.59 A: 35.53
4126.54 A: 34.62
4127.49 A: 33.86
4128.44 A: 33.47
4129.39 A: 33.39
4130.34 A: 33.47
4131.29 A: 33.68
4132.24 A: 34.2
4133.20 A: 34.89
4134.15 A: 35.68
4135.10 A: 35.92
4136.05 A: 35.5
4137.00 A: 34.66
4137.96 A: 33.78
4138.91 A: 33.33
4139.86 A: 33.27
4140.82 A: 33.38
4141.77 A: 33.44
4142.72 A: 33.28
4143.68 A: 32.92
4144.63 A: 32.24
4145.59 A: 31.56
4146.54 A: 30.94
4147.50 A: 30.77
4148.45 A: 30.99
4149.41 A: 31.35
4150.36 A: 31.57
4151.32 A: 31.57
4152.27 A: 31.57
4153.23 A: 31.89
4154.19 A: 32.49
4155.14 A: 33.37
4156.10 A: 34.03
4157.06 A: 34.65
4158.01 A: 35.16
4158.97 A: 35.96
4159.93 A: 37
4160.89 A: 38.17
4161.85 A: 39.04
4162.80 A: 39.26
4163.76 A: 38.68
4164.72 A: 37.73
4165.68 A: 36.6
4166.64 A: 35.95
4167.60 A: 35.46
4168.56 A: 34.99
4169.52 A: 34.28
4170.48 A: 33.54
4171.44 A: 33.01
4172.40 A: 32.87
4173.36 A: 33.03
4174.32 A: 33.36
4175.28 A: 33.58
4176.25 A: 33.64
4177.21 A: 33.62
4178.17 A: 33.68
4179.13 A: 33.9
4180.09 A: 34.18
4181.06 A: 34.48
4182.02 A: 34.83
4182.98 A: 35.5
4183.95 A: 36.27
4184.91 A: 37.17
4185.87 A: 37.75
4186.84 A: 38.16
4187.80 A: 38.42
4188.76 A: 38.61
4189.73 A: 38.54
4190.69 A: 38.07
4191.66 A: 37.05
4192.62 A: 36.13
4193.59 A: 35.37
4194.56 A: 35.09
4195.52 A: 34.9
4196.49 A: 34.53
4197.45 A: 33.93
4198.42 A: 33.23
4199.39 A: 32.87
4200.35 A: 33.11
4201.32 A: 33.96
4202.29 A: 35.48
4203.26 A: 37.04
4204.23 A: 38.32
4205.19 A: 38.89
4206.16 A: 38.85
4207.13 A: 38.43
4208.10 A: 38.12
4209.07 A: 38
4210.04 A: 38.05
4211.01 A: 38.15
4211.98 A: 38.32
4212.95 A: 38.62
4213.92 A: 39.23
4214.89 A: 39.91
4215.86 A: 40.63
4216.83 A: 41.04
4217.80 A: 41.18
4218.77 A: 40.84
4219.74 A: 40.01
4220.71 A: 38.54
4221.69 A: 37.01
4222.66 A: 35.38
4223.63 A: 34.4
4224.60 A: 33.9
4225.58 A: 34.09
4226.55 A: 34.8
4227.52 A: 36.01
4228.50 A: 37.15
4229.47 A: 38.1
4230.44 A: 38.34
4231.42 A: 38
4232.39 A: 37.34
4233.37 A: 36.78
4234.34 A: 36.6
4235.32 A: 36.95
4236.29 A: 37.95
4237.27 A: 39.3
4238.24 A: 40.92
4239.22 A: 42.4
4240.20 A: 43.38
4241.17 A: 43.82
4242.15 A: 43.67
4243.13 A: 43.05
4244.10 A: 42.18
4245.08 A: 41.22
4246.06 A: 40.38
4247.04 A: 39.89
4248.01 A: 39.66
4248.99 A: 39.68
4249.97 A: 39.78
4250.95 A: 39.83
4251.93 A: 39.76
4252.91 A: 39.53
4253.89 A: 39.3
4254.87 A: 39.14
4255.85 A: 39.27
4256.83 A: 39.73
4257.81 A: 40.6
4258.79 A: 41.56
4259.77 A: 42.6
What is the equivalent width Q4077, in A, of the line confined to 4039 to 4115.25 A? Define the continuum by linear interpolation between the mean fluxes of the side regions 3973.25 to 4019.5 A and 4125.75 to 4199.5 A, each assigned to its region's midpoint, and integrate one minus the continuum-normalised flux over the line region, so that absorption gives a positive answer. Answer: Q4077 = -4.9 A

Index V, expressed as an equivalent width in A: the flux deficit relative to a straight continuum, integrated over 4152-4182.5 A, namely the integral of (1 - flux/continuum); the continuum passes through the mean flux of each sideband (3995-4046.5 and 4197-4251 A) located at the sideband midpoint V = 2.5 A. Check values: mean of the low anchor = 36.9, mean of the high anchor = 38.3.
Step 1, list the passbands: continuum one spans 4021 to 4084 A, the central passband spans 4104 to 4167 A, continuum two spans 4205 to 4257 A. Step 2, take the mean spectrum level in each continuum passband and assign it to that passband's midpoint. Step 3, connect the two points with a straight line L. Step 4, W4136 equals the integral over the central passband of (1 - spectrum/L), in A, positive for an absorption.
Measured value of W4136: 4.2 A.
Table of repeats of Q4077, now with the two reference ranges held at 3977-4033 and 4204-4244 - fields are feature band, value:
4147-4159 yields 1.6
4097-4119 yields 0.4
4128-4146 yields 1.7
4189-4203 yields 1.1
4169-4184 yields 1.6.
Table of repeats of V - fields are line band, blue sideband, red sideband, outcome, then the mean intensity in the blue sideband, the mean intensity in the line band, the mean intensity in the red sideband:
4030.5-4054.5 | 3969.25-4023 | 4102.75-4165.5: -2.06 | 32.6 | 36.3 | 35.1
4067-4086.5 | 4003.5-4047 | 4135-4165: -1.07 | 37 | 37.7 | 34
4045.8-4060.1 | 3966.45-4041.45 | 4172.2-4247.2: -1.29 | 32.8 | 36.9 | 37.3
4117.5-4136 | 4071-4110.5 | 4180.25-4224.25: 0.76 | 37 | 35.5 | 37.1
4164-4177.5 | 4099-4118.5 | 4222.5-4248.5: 1.10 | 36.4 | 34.5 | 38.8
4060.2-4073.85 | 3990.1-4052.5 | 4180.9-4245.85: 0.78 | 36.8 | 34.9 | 37.8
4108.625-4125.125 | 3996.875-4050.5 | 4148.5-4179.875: -0.74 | 36.9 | 36.9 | 34.5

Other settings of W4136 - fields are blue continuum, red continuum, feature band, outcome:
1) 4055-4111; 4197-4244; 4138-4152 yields 1.8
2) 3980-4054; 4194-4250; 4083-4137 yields 1.0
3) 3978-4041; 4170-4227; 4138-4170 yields 1.8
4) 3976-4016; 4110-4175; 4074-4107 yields -2.2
